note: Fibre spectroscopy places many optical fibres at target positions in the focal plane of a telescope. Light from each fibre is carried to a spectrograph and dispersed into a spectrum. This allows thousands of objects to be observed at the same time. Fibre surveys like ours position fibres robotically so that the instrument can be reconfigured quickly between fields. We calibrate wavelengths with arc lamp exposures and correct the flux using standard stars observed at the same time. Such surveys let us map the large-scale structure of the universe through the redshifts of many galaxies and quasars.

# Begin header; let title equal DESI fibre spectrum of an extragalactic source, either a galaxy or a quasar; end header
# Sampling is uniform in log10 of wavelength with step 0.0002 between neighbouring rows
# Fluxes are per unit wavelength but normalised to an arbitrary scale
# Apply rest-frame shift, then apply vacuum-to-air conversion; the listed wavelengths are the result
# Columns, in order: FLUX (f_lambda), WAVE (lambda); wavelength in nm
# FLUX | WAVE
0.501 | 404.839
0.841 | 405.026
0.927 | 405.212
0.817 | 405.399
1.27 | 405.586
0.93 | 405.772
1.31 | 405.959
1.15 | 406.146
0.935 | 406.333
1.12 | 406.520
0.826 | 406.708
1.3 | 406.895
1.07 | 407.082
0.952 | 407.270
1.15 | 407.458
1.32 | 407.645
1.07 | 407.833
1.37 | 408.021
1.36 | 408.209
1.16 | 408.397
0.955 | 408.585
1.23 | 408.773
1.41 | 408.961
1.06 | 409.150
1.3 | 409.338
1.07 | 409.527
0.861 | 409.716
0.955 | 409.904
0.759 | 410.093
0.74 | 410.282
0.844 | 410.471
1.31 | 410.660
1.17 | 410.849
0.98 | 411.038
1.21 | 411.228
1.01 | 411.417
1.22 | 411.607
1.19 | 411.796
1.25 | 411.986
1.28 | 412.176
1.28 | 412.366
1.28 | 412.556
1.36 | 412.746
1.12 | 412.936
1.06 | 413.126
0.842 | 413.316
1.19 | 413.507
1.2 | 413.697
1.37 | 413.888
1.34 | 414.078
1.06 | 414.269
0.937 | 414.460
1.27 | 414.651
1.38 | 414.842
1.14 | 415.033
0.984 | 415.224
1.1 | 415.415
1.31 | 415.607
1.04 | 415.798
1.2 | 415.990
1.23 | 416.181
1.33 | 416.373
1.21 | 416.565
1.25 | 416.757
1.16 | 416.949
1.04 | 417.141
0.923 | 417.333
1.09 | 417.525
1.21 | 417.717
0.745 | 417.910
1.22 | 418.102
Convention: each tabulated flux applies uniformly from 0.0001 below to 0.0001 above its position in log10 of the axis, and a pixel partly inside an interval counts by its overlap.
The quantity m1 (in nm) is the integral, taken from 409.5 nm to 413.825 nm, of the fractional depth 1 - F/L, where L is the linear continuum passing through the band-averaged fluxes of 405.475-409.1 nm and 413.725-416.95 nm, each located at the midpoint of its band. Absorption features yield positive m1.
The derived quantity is 0.29 nm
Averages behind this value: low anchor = 1.15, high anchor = 1.2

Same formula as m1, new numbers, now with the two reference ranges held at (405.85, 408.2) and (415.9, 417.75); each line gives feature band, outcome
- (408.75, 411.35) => 0.196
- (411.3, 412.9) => -0.109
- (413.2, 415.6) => 0.001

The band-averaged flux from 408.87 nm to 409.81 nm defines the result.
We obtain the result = 1.14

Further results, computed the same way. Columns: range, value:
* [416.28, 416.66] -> 1.27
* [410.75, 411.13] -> 1.08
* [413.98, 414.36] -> 1.2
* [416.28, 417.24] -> 1.2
